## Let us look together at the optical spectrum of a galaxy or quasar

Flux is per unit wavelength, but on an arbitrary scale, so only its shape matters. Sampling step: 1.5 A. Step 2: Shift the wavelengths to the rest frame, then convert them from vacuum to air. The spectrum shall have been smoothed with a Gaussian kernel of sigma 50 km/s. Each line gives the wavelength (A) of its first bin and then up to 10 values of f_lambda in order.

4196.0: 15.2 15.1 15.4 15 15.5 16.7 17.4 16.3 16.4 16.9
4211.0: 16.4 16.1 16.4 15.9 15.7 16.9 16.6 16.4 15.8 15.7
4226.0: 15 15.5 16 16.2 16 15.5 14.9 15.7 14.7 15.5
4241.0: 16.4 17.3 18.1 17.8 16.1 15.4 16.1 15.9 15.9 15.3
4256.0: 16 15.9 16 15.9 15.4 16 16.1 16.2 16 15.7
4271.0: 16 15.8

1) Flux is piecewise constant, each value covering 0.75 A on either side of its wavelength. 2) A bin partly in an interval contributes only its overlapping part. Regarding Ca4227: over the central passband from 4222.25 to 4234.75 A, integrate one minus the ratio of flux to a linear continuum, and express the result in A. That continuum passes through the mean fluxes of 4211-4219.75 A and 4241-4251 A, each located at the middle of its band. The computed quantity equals 0.6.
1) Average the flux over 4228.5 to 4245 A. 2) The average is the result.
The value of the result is 16.1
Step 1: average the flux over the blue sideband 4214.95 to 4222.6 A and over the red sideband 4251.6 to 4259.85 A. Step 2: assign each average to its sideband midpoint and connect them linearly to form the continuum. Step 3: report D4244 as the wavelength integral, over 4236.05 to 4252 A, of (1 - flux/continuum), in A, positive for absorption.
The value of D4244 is -0.3 A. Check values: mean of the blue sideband 16.3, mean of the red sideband 15.8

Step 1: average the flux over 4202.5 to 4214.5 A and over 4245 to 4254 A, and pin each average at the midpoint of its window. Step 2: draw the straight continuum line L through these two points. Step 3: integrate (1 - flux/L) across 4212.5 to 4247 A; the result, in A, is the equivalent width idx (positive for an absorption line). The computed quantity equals 0.51 A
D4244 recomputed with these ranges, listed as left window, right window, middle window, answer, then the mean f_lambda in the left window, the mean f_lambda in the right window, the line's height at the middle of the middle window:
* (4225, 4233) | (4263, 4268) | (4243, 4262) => -0.3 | 15.7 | 16.1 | 16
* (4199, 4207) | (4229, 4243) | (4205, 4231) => -0.3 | 16.1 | 15.8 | 16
